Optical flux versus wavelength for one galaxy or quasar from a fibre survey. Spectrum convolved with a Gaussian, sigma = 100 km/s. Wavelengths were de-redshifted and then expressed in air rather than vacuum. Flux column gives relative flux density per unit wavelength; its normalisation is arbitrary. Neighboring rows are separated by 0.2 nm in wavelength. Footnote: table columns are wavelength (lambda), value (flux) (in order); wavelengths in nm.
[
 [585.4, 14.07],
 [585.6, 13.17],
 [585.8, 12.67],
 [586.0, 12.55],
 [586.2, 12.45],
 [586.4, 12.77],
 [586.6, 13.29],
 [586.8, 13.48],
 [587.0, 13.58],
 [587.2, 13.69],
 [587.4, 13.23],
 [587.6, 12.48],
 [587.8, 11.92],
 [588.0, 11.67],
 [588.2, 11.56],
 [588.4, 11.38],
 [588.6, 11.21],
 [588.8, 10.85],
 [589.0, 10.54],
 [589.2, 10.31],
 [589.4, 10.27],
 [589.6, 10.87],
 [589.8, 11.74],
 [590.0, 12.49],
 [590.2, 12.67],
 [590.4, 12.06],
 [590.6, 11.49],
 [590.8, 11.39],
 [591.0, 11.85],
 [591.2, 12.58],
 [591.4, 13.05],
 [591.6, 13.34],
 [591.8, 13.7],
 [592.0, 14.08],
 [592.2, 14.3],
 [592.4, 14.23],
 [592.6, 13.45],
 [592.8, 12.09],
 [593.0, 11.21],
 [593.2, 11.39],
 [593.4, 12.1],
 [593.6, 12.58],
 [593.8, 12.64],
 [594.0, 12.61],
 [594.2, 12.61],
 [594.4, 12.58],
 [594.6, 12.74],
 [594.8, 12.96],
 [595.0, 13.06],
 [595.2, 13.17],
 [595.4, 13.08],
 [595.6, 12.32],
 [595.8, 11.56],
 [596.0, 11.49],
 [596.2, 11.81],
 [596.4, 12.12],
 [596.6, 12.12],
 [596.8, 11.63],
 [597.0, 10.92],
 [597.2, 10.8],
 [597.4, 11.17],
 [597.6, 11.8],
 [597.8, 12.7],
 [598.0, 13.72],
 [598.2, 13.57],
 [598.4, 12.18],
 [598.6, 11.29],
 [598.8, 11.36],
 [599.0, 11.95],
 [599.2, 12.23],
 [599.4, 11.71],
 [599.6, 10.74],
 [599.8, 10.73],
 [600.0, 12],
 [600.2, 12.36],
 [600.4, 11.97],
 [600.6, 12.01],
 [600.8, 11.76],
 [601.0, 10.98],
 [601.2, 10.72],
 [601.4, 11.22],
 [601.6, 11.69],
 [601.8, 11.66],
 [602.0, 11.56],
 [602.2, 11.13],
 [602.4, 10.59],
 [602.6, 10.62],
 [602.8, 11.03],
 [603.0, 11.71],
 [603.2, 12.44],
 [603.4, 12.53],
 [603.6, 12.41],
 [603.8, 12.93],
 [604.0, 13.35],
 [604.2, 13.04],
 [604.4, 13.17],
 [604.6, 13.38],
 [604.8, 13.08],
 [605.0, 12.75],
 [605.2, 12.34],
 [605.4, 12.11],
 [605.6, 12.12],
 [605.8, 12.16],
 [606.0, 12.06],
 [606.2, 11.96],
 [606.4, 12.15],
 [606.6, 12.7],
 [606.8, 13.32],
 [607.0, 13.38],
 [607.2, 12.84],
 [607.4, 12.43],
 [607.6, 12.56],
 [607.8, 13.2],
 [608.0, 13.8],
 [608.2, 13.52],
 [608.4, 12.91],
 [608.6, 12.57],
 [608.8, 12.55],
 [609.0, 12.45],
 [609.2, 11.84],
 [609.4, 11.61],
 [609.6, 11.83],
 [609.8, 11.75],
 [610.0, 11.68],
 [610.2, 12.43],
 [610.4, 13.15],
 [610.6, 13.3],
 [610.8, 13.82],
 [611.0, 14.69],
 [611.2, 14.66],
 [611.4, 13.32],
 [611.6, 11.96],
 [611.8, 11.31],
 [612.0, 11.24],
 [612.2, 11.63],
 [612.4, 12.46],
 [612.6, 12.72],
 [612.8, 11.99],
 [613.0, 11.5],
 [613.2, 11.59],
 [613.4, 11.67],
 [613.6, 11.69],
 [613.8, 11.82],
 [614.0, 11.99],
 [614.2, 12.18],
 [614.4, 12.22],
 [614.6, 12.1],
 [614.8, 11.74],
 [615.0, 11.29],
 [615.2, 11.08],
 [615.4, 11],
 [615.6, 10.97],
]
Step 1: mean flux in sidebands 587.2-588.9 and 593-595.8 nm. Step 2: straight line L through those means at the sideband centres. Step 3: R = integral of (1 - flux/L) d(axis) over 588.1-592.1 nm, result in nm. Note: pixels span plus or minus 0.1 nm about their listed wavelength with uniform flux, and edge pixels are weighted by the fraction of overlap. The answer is 0.08 nm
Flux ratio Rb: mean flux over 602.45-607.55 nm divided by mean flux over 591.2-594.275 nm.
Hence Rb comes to 1.0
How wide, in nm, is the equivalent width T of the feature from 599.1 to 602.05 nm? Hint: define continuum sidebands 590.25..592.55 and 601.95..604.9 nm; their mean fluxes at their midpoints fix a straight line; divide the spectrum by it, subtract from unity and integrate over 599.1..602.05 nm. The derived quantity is 0.20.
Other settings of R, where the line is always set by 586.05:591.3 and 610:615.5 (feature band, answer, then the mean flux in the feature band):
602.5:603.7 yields 0.03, 11.8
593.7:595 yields -0.07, 12.7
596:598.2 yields 0.03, 11.9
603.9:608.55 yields -0.24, 12.8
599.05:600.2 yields 0.05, 11.6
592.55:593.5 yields 0.01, 12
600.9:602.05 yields 0.08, 11.3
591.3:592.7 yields -0.20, 13.7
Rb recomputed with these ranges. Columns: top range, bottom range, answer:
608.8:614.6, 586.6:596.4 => 1.00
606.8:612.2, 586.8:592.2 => 1.05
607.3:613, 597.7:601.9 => 1.06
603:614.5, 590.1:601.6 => 1.03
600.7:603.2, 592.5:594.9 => 0.91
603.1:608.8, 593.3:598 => 1.04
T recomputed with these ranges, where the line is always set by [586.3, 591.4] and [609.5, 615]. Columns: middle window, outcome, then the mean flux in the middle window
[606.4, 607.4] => -0.06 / 12.9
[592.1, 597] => -0.16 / 12.5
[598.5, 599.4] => 0.03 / 11.7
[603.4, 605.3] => -0.11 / 12.9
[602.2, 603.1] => 0.09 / 11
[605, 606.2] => 0.00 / 12.2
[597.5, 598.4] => -0.06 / 12.9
